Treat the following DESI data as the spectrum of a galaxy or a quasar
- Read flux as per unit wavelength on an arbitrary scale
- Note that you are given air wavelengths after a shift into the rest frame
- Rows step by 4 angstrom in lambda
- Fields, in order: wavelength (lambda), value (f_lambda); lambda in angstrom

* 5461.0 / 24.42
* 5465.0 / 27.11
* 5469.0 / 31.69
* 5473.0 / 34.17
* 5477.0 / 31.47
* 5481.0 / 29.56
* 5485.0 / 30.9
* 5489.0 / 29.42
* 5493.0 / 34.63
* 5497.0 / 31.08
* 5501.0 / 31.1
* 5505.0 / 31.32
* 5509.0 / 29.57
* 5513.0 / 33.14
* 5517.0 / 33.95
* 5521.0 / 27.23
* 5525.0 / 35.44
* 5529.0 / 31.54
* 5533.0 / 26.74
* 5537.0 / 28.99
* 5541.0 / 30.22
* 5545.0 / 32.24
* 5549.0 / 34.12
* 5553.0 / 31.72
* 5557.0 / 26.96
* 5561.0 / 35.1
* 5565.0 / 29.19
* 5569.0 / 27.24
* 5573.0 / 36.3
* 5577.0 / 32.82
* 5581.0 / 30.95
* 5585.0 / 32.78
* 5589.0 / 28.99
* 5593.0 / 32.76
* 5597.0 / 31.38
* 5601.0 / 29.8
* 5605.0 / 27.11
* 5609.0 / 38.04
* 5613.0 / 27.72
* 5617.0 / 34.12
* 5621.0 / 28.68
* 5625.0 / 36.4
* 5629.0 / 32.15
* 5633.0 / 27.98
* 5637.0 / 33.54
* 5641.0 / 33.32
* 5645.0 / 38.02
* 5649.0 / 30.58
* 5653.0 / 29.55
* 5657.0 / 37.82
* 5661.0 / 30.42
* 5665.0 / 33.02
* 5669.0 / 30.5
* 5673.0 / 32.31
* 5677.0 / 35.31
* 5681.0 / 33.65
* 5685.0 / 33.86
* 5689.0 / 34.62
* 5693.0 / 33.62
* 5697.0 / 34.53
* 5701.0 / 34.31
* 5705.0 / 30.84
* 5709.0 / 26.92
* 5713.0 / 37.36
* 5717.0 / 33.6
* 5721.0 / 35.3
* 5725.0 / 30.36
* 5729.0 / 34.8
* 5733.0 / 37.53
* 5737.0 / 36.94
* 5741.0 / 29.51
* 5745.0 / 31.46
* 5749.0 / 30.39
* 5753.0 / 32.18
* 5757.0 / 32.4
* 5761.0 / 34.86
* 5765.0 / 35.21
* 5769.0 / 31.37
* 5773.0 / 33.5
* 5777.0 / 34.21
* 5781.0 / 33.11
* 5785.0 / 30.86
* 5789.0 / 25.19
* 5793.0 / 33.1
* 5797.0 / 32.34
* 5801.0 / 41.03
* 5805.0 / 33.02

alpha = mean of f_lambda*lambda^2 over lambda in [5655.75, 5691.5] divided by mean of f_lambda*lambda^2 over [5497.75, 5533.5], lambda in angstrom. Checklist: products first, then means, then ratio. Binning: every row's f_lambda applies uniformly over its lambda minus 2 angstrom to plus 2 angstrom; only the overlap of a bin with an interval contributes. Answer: 1.1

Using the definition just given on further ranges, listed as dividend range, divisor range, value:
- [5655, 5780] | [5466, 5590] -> 1.14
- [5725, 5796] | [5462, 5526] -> 1.15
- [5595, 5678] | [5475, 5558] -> 1.08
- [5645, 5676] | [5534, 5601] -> 1.08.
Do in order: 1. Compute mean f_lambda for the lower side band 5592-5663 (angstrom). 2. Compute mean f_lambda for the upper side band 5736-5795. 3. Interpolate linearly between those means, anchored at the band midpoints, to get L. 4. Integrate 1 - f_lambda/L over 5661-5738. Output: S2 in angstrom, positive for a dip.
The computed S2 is -3.2 angstrom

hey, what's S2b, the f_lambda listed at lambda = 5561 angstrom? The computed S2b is 35.1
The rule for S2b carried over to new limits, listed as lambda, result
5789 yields 25.19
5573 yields 36.3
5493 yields 34.63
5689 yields 34.62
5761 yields 34.86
